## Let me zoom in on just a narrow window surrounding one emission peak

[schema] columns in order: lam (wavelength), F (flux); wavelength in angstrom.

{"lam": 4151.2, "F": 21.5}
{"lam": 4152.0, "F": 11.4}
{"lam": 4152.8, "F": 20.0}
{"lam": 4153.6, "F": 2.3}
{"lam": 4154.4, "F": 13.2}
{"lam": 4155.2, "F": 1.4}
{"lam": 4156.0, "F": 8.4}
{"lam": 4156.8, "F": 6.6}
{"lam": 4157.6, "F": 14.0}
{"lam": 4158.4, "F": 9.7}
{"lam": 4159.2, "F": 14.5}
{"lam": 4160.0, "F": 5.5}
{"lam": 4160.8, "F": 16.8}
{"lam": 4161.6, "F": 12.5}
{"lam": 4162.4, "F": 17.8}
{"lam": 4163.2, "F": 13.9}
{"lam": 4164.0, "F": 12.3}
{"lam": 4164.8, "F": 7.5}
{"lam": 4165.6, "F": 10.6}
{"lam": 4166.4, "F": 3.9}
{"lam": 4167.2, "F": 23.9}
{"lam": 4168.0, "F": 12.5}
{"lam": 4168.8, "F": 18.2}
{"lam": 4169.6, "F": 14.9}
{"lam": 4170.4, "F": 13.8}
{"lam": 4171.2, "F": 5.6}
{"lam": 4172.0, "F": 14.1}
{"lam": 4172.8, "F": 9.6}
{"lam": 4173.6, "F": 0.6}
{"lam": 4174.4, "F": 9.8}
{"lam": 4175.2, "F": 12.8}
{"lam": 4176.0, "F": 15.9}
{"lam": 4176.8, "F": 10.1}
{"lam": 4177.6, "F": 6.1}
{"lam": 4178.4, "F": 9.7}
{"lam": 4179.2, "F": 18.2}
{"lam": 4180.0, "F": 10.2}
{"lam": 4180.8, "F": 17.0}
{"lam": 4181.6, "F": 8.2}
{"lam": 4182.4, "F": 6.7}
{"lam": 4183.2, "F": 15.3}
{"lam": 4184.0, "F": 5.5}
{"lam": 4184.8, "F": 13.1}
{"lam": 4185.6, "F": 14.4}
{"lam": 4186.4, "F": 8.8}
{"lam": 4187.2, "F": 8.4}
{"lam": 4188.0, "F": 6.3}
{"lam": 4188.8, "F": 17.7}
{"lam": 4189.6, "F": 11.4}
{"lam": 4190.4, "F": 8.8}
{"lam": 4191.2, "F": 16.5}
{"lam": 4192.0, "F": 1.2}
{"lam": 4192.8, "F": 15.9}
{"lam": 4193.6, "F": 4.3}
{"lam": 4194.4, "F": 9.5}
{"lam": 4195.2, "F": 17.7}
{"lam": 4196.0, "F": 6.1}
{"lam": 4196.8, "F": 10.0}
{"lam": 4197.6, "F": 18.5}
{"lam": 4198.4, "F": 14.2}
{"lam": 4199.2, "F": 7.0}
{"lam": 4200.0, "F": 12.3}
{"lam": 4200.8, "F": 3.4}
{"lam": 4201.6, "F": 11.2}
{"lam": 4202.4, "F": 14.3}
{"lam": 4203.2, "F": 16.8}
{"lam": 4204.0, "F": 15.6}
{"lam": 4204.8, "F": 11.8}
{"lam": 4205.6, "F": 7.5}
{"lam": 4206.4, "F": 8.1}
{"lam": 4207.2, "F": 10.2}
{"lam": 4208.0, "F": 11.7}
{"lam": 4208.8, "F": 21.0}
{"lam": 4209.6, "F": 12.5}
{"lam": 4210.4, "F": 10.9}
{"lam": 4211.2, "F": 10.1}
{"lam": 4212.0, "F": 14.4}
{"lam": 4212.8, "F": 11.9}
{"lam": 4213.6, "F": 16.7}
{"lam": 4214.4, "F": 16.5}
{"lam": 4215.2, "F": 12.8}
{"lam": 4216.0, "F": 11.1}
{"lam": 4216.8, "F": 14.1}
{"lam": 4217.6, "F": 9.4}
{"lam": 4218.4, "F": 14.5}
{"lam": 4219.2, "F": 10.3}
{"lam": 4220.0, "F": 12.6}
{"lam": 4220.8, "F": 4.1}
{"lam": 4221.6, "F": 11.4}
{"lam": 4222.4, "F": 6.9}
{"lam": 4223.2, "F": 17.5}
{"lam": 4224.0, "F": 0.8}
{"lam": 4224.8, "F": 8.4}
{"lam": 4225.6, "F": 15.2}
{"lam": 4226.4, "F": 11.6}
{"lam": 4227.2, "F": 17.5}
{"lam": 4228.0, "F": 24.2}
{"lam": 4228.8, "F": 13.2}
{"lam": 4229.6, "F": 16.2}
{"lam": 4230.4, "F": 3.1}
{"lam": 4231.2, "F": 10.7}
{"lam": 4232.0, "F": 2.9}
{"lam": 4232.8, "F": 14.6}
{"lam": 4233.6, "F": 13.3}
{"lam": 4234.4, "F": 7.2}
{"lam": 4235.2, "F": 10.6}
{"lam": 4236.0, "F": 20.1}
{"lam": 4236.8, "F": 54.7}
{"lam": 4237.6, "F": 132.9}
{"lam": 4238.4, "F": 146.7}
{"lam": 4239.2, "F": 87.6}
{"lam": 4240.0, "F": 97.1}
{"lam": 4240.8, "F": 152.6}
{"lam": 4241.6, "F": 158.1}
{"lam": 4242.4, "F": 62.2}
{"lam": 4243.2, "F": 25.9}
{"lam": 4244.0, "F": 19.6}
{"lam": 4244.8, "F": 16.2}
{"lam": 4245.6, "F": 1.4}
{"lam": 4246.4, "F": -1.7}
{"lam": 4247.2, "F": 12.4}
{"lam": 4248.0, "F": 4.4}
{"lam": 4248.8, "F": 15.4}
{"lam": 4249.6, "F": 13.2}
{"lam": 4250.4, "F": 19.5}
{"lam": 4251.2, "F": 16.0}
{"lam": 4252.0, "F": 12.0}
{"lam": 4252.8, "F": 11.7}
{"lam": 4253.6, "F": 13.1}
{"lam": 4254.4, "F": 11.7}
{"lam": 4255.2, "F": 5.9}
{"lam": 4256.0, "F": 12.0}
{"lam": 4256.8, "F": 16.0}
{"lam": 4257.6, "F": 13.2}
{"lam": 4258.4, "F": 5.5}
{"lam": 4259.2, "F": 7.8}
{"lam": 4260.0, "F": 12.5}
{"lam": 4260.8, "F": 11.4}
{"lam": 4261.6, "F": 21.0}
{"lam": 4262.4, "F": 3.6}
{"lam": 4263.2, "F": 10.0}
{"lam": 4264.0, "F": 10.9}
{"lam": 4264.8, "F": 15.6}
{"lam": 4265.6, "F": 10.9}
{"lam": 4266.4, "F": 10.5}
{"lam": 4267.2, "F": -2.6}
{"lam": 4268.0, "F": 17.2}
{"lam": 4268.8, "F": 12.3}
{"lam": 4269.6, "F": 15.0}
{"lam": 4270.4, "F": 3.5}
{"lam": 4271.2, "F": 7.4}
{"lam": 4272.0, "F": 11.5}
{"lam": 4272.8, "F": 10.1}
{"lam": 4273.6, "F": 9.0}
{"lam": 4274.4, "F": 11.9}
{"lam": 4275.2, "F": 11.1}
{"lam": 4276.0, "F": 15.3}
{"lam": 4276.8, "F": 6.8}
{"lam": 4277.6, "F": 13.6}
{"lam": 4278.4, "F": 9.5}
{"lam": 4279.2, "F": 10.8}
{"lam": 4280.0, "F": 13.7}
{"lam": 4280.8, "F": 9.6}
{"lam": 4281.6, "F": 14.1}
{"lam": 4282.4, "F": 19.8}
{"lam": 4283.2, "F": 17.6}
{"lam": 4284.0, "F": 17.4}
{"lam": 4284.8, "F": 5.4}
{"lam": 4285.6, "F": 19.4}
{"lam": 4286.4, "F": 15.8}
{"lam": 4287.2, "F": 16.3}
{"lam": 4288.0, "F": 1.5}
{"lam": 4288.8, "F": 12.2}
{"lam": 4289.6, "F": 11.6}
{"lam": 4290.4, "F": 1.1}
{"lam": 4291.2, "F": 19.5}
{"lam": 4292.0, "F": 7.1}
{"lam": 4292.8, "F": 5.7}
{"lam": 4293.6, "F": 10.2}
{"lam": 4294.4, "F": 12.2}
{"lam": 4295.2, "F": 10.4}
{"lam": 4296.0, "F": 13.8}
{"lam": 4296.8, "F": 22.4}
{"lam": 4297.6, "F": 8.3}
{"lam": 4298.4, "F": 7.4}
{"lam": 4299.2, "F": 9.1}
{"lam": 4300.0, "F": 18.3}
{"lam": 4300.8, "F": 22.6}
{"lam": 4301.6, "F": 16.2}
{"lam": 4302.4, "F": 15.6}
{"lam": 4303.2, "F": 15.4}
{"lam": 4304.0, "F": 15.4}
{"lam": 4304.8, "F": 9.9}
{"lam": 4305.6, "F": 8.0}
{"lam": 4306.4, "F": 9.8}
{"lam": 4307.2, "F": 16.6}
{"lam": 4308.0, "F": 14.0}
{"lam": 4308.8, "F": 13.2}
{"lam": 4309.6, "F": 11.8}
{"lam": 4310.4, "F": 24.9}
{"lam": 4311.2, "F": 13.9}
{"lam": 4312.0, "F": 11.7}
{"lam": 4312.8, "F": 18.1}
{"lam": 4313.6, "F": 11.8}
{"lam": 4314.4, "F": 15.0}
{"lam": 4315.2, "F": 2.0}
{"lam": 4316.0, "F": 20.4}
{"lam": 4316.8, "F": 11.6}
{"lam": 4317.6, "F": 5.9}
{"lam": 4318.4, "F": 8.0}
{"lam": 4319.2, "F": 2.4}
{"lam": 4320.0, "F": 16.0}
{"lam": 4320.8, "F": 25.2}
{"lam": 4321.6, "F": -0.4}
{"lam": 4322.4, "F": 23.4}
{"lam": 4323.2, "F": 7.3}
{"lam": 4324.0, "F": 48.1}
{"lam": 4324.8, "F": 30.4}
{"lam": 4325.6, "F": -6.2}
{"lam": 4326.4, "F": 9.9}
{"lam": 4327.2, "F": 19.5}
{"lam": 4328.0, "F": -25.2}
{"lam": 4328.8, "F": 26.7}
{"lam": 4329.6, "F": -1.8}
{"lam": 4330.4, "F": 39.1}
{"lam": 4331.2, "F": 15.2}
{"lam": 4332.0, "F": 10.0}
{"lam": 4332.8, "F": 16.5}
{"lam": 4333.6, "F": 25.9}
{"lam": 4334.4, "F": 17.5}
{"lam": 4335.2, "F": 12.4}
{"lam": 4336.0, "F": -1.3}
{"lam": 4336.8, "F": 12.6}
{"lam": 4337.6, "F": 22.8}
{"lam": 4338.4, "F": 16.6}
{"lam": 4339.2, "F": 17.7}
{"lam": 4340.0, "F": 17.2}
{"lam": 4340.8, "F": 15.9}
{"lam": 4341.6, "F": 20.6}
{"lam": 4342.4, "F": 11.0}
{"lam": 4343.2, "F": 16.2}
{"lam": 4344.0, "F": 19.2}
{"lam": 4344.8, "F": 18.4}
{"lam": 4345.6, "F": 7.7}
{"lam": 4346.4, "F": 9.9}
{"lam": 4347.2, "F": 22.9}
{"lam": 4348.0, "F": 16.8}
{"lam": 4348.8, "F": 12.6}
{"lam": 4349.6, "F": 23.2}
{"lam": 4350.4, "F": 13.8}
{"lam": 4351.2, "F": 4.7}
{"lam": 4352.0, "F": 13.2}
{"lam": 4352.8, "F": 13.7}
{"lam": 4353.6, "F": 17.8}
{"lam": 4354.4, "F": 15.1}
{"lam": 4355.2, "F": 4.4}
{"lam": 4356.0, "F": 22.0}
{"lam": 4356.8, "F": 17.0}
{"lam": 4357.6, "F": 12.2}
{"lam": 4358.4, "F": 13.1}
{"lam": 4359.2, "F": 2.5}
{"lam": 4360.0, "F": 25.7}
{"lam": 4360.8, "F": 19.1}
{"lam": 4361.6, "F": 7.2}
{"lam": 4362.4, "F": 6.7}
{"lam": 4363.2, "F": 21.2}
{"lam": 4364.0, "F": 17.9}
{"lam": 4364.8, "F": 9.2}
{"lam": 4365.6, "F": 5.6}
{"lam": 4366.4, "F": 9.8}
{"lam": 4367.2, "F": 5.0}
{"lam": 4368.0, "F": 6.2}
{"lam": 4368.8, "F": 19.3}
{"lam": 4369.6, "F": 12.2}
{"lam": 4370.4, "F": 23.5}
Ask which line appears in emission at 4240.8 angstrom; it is [O II] 3727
